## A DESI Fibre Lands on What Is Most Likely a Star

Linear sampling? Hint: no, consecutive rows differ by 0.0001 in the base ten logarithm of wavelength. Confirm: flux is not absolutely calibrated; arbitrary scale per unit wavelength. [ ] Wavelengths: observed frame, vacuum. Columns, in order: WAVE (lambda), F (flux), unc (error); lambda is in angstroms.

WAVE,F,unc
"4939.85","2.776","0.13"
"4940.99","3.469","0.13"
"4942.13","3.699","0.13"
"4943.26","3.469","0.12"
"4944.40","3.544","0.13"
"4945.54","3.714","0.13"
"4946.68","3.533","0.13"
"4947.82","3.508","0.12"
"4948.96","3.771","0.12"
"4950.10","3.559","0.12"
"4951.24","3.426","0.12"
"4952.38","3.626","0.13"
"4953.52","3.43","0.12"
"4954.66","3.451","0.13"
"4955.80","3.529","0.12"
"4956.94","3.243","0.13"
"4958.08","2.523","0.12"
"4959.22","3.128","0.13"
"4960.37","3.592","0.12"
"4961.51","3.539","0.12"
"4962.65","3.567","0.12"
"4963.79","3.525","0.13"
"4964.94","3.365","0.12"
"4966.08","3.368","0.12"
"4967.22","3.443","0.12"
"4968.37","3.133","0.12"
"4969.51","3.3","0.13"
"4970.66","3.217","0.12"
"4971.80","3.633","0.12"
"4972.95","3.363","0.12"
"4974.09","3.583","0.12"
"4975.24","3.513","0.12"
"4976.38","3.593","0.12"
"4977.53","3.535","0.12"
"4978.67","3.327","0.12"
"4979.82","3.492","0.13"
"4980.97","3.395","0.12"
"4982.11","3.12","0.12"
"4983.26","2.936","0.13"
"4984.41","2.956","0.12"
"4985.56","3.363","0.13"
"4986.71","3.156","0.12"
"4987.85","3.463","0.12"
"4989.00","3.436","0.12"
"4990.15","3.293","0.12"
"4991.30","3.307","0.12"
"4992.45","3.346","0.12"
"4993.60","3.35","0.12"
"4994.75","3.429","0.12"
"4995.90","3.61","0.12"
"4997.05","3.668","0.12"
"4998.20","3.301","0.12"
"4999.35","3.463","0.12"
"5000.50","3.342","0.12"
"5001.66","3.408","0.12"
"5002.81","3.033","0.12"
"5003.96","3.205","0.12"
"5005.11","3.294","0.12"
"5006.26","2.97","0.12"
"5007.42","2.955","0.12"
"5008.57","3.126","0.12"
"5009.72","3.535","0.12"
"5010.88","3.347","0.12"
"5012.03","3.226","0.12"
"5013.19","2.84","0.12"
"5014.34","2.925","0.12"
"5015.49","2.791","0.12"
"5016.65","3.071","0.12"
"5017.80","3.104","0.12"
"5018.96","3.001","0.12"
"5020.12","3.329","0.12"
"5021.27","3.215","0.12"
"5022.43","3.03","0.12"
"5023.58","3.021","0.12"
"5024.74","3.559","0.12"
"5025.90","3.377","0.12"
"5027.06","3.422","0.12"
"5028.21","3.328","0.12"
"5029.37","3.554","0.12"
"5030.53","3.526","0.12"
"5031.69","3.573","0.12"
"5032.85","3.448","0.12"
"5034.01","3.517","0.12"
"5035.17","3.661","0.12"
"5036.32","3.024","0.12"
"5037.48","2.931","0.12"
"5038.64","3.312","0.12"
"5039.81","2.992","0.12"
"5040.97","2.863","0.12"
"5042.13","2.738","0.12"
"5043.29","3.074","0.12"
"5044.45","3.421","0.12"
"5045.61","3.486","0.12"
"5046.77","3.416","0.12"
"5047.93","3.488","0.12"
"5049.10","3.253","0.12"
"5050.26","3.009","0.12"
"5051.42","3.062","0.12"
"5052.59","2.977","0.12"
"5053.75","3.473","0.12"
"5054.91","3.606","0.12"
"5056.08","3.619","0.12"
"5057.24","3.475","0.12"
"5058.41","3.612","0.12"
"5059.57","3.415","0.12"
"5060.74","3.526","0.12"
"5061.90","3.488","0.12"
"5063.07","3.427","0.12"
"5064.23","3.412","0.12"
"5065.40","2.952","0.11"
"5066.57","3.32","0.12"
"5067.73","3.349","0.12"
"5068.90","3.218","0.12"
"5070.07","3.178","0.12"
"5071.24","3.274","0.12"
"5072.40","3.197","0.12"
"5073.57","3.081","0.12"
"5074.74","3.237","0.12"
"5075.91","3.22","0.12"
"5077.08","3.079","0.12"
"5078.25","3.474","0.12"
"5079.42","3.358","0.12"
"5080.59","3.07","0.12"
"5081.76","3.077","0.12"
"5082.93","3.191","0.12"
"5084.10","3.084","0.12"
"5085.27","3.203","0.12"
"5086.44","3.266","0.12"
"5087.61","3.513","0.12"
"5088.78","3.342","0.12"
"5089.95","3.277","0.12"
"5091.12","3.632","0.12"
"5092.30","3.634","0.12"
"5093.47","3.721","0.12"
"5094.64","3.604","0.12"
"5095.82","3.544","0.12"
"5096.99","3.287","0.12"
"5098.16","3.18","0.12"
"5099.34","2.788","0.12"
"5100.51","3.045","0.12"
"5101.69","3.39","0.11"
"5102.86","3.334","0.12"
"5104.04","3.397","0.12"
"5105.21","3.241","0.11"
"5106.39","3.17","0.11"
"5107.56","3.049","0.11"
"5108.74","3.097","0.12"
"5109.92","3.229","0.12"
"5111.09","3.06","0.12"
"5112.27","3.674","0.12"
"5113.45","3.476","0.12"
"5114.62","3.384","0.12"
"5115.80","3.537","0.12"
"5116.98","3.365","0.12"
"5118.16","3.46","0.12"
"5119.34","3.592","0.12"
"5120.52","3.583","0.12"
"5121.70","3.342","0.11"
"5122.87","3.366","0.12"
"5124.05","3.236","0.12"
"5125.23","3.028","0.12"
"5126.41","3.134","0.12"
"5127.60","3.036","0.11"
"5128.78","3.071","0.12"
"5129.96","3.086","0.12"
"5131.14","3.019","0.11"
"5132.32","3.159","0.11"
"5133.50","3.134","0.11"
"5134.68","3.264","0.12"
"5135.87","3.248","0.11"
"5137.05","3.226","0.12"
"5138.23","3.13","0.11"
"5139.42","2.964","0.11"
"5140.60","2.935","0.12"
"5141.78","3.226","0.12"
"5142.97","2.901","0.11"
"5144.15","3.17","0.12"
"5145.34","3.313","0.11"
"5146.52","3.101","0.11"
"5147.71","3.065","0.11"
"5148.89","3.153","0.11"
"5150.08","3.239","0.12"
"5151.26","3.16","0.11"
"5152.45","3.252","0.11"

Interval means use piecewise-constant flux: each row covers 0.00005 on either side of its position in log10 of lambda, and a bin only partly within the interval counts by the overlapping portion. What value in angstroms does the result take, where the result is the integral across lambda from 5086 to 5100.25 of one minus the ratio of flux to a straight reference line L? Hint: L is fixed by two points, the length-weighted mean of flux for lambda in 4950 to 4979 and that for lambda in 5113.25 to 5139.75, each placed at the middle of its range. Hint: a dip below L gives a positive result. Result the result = -0.5 angstroms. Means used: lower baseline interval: 3.4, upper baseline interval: 3.25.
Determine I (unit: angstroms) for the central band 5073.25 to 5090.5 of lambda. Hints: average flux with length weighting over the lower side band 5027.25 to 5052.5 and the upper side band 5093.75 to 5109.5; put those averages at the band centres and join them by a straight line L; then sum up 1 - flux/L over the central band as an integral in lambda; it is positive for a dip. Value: 0.1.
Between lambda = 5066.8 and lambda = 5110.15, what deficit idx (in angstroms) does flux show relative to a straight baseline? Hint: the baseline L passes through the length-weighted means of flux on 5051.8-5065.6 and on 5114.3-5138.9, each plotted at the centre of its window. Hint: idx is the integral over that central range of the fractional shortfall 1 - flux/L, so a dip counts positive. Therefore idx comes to 1.0 angstroms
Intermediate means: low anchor 3.42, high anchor 3.25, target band 3.27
